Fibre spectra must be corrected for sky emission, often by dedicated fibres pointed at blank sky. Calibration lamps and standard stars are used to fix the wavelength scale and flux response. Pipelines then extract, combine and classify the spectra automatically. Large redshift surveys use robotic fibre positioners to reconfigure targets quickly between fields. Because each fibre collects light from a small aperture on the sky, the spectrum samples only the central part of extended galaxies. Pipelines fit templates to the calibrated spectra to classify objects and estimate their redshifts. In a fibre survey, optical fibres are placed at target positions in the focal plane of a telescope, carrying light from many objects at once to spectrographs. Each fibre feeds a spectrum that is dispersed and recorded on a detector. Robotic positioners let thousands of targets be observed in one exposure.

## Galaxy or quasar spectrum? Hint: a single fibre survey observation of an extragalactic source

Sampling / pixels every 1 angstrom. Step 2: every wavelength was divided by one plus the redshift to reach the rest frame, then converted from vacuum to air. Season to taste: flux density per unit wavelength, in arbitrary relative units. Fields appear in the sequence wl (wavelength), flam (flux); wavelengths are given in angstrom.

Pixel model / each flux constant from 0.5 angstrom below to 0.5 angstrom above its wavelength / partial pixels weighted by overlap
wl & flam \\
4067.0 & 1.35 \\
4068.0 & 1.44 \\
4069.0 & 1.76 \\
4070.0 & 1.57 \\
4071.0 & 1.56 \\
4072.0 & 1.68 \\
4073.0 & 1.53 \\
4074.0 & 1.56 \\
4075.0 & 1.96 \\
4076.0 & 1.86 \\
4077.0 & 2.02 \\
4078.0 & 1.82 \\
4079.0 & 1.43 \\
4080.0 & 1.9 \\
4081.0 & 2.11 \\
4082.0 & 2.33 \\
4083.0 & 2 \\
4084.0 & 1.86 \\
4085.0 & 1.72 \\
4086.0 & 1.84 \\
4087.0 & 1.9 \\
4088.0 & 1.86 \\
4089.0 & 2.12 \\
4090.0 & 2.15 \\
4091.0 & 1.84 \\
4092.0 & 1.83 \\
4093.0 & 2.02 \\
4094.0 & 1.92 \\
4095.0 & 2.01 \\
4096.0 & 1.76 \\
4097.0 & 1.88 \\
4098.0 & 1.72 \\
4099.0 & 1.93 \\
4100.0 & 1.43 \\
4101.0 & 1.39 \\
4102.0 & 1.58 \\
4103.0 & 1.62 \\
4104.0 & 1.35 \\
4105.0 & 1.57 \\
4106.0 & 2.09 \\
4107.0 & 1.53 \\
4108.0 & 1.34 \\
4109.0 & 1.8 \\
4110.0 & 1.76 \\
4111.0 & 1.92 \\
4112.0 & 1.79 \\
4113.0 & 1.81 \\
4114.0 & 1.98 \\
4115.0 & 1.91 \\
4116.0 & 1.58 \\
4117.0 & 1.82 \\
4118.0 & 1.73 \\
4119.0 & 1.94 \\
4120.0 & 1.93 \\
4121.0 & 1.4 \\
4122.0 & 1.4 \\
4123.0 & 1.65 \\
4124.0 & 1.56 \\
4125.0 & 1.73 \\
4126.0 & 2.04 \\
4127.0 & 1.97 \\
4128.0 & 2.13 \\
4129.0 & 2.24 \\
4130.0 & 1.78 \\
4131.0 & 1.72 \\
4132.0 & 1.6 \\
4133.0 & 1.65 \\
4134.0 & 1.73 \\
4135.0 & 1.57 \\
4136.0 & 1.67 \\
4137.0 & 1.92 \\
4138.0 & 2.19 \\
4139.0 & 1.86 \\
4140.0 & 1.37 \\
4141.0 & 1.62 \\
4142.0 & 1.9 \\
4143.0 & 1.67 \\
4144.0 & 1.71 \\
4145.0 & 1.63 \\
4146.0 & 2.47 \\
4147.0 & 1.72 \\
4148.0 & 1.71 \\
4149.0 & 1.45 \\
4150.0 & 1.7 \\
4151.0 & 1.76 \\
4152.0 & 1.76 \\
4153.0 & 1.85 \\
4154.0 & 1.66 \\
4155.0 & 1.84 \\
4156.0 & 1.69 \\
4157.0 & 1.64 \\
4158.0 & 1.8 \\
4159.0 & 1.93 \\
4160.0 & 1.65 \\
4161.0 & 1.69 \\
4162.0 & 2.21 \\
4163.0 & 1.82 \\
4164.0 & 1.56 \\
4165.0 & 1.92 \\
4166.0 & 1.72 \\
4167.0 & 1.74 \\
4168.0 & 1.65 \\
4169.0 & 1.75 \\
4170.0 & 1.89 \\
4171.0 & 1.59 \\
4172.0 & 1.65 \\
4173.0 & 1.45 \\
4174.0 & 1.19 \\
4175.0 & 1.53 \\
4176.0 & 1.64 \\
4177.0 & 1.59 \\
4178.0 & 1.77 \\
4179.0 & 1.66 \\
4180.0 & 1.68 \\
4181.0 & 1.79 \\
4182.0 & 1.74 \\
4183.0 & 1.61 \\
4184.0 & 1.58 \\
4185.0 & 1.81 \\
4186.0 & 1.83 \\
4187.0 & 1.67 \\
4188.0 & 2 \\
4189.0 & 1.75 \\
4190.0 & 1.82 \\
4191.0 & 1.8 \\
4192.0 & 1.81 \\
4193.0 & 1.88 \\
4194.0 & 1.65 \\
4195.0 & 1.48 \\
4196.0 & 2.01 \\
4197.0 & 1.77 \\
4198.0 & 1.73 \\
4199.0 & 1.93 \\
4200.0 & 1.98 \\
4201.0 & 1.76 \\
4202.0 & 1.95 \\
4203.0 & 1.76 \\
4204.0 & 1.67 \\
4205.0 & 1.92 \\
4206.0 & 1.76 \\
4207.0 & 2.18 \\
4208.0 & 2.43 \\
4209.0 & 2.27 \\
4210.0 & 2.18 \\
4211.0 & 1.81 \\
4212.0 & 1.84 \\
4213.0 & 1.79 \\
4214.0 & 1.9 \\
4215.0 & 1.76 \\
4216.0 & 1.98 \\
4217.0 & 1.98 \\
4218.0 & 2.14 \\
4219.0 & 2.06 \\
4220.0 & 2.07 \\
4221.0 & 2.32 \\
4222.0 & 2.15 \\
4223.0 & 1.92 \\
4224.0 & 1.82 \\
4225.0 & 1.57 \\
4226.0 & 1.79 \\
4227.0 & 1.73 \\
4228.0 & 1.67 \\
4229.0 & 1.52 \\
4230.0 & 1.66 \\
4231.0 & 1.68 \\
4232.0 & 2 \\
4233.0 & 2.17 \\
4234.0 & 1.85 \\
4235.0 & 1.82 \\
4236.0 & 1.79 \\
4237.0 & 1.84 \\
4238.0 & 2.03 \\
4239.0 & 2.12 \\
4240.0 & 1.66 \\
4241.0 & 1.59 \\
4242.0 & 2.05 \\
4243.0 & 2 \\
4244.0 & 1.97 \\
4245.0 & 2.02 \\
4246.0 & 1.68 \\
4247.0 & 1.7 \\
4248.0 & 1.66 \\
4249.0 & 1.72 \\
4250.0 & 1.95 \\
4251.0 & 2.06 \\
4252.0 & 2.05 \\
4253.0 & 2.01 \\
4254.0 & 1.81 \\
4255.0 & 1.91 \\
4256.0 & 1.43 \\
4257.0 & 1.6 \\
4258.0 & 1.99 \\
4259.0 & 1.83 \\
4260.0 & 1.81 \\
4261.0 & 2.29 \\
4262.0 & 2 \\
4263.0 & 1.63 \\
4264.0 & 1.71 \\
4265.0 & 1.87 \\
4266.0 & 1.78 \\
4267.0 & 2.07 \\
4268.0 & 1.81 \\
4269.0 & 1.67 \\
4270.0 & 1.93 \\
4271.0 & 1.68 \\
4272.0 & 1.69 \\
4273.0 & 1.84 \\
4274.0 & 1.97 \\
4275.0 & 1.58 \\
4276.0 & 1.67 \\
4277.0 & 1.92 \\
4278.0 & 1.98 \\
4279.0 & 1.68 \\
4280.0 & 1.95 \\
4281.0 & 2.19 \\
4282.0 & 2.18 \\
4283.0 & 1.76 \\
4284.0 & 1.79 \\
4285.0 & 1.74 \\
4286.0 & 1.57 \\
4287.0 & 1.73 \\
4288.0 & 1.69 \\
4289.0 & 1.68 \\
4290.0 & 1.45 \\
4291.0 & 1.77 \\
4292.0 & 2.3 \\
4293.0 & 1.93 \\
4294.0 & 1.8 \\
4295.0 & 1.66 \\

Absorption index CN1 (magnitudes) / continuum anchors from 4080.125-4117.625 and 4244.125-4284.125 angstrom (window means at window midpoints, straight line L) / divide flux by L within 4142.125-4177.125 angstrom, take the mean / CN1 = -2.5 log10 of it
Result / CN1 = 0.062 mag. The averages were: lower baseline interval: 1.81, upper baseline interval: 1.85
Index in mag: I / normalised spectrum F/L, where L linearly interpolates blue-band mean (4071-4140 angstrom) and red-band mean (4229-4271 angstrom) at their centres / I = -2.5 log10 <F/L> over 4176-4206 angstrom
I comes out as 0.035 mag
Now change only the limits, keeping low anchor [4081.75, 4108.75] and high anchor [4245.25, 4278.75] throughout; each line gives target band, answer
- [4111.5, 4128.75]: 0.004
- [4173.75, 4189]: 0.080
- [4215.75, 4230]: -0.046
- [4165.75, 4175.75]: 0.124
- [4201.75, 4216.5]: -0.075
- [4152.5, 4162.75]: 0.006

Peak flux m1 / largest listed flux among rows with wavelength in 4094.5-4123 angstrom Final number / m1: 2.09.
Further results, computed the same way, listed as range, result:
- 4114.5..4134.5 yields 2.24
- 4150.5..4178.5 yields 2.21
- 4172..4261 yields 2.43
